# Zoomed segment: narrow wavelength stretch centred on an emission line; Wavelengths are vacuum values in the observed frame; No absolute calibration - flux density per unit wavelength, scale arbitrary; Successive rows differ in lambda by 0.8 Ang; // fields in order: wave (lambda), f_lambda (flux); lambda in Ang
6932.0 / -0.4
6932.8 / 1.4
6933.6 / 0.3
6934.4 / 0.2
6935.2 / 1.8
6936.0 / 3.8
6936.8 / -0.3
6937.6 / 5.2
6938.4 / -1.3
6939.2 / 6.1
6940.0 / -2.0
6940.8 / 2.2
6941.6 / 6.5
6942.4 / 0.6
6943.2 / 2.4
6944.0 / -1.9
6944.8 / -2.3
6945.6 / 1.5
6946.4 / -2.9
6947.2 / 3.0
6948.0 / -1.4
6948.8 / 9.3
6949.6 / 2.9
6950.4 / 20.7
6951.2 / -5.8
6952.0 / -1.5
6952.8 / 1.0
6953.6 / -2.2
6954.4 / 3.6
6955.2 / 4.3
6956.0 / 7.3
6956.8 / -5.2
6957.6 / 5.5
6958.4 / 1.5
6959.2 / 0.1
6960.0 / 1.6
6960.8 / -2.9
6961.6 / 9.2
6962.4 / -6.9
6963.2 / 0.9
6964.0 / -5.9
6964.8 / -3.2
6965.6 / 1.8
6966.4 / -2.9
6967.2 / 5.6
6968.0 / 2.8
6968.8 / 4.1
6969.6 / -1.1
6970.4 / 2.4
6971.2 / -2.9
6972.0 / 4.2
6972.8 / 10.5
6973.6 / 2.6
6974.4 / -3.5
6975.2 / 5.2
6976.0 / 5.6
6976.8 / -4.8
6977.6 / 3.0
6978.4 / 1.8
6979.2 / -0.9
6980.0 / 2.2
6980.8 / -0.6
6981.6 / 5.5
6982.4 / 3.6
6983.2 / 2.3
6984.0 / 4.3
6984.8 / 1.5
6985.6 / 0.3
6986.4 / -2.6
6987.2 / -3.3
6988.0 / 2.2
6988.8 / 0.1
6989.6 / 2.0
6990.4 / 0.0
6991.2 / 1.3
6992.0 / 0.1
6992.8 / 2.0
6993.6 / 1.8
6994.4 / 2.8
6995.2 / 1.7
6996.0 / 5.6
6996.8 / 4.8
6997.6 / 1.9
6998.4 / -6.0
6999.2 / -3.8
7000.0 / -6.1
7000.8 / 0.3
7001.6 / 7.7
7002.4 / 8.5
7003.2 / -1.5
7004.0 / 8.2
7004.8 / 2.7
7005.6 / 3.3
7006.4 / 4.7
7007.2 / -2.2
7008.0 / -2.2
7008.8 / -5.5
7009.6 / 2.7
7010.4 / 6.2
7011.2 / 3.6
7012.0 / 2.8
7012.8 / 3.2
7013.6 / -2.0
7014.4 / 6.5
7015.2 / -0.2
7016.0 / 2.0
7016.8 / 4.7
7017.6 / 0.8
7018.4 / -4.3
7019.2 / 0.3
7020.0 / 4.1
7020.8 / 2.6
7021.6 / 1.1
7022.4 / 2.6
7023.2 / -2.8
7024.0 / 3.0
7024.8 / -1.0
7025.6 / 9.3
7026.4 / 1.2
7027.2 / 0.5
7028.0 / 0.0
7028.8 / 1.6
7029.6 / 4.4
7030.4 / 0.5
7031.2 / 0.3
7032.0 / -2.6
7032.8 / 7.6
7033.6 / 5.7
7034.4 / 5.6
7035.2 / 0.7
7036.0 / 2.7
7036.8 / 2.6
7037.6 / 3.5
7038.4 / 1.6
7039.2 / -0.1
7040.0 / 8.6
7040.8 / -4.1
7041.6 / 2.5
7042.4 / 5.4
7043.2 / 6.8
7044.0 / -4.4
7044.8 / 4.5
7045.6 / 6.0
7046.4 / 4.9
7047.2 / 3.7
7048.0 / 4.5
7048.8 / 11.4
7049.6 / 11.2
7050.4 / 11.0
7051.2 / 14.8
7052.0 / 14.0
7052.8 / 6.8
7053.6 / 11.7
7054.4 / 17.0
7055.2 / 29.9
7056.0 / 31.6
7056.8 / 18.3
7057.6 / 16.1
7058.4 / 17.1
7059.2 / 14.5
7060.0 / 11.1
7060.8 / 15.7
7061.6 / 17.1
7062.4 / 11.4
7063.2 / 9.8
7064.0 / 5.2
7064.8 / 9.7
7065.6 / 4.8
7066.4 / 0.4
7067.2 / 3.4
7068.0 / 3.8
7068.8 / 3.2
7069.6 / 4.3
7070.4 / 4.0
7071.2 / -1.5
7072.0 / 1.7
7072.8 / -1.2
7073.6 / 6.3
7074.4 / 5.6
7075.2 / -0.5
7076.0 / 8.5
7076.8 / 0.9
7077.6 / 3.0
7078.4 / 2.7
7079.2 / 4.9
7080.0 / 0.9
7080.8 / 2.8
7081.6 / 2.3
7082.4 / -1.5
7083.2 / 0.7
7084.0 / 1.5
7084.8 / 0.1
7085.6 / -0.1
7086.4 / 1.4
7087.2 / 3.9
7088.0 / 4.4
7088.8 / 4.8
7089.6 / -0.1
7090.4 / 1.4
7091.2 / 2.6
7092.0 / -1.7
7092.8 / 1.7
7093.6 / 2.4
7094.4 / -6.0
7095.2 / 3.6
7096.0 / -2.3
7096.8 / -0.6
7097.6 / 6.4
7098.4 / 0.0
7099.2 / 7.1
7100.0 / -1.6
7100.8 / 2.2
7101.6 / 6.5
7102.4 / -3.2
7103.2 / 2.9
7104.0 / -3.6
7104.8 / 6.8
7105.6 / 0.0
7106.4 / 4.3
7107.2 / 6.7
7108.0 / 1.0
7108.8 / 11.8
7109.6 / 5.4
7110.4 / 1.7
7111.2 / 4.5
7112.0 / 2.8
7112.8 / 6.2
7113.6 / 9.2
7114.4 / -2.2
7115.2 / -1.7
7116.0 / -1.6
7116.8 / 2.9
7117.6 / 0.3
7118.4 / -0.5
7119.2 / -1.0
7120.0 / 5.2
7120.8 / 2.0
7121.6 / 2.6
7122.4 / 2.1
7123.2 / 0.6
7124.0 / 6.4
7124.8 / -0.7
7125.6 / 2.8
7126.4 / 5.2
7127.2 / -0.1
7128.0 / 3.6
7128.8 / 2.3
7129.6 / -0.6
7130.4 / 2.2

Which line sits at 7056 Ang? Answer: [O II]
